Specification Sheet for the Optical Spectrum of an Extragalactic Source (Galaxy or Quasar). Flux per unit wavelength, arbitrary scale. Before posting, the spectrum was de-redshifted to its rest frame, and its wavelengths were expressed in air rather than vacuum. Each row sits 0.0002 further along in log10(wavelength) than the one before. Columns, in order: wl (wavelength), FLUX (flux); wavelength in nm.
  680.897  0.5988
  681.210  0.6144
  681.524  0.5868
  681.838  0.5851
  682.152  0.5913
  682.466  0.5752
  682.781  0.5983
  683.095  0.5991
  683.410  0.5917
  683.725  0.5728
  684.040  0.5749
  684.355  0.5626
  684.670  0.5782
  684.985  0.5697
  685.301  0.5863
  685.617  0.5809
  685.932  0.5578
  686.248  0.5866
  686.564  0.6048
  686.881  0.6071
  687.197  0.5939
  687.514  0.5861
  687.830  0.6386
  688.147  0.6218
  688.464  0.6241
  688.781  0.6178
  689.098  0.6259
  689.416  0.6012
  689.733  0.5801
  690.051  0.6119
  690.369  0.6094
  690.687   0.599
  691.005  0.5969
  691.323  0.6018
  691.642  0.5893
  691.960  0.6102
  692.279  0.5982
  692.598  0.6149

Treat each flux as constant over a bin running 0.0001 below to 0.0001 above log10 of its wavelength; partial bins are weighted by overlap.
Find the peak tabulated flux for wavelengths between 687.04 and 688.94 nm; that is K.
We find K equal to 0.6386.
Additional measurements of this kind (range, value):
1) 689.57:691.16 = 0.6119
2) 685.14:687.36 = 0.6071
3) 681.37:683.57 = 0.5991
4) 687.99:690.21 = 0.6259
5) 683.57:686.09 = 0.5863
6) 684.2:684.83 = 0.5782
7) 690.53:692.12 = 0.6102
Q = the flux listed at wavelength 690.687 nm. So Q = 0.599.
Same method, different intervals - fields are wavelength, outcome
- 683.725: 0.5728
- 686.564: 0.6048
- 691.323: 0.6018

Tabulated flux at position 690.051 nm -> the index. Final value 0.6119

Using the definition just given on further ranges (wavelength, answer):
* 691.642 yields 0.5893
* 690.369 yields 0.6094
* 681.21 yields 0.6144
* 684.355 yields 0.5626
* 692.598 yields 0.6149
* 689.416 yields 0.6012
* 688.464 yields 0.6241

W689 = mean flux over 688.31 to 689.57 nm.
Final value 0.617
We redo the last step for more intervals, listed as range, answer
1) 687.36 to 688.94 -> 0.618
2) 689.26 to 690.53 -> 0.601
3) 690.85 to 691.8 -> 0.596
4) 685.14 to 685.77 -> 0.583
